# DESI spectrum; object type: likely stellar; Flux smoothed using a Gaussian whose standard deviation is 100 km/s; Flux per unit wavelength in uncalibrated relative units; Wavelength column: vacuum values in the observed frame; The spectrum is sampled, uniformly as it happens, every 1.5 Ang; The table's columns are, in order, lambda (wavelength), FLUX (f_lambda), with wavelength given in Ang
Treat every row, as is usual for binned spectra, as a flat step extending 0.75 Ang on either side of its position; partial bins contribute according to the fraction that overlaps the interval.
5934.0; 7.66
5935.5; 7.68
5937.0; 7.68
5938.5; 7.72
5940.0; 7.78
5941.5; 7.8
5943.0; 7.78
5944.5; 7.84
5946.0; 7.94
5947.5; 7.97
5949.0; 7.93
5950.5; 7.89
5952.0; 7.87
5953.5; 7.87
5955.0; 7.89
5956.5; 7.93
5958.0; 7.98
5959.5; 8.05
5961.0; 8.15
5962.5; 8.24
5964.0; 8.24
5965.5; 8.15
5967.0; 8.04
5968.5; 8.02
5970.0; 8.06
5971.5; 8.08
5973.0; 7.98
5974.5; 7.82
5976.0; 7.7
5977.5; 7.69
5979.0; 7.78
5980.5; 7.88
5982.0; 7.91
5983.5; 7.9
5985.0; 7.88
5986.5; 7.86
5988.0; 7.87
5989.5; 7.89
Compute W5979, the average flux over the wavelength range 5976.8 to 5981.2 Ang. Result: 7.78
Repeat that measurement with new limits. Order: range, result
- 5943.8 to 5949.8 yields 7.92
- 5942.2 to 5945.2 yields 7.81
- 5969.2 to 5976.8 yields 7.93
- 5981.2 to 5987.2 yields 7.89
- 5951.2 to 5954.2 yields 7.87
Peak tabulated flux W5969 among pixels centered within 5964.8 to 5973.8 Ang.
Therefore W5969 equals 8.15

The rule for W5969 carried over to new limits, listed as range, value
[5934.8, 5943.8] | 7.8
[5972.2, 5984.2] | 7.98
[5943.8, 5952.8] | 7.97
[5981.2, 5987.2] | 7.91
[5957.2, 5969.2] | 8.24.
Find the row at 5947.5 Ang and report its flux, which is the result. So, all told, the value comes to 7.97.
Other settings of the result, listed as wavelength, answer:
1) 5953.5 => 7.87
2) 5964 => 8.24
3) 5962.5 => 8.24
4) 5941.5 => 7.8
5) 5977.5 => 7.69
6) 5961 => 8.15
